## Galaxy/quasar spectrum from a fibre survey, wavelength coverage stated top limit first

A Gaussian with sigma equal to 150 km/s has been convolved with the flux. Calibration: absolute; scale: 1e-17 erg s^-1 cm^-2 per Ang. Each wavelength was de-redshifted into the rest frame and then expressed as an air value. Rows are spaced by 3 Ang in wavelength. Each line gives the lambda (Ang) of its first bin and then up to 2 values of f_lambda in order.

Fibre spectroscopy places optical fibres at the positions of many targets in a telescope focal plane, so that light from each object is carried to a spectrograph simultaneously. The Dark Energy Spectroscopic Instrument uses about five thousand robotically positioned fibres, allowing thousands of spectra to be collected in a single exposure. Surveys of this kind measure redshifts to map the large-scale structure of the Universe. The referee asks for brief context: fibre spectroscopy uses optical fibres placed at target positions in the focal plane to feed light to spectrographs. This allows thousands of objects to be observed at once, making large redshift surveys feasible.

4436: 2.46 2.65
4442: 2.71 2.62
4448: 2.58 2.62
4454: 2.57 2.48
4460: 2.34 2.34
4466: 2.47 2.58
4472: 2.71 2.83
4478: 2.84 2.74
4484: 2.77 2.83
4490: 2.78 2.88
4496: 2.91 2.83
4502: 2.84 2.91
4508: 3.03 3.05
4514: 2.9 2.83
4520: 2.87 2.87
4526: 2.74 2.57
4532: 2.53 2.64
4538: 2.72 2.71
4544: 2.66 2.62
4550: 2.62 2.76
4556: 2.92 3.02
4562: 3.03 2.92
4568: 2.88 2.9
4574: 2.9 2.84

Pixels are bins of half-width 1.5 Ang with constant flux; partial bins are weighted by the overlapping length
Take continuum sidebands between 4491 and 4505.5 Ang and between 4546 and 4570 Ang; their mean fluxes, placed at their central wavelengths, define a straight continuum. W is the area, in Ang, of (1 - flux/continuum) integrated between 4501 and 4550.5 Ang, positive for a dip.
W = 1.5 Ang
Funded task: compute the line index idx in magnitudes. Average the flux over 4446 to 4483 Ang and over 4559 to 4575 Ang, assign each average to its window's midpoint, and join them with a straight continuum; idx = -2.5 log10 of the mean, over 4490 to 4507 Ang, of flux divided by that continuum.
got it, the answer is -0.06 mag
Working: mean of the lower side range 2.59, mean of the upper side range 2.94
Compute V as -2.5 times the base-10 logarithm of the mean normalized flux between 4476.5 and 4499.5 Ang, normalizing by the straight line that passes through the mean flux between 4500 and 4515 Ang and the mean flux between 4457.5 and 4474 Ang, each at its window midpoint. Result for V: -0.03 mag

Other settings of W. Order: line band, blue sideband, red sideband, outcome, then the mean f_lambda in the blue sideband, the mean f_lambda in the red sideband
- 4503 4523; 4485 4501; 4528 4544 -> -1.29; 2.84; 2.64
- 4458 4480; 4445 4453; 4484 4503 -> 0.99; 2.6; 2.84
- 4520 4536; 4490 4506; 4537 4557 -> 0.47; 2.86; 2.71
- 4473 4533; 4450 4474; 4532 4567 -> -4.38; 2.52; 2.77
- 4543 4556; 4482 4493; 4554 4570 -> 1.01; 2.8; 2.95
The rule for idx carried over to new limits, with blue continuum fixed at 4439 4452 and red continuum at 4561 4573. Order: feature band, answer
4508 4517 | -0.06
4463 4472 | 0.07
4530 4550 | 0.09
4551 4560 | 0.01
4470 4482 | -0.03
